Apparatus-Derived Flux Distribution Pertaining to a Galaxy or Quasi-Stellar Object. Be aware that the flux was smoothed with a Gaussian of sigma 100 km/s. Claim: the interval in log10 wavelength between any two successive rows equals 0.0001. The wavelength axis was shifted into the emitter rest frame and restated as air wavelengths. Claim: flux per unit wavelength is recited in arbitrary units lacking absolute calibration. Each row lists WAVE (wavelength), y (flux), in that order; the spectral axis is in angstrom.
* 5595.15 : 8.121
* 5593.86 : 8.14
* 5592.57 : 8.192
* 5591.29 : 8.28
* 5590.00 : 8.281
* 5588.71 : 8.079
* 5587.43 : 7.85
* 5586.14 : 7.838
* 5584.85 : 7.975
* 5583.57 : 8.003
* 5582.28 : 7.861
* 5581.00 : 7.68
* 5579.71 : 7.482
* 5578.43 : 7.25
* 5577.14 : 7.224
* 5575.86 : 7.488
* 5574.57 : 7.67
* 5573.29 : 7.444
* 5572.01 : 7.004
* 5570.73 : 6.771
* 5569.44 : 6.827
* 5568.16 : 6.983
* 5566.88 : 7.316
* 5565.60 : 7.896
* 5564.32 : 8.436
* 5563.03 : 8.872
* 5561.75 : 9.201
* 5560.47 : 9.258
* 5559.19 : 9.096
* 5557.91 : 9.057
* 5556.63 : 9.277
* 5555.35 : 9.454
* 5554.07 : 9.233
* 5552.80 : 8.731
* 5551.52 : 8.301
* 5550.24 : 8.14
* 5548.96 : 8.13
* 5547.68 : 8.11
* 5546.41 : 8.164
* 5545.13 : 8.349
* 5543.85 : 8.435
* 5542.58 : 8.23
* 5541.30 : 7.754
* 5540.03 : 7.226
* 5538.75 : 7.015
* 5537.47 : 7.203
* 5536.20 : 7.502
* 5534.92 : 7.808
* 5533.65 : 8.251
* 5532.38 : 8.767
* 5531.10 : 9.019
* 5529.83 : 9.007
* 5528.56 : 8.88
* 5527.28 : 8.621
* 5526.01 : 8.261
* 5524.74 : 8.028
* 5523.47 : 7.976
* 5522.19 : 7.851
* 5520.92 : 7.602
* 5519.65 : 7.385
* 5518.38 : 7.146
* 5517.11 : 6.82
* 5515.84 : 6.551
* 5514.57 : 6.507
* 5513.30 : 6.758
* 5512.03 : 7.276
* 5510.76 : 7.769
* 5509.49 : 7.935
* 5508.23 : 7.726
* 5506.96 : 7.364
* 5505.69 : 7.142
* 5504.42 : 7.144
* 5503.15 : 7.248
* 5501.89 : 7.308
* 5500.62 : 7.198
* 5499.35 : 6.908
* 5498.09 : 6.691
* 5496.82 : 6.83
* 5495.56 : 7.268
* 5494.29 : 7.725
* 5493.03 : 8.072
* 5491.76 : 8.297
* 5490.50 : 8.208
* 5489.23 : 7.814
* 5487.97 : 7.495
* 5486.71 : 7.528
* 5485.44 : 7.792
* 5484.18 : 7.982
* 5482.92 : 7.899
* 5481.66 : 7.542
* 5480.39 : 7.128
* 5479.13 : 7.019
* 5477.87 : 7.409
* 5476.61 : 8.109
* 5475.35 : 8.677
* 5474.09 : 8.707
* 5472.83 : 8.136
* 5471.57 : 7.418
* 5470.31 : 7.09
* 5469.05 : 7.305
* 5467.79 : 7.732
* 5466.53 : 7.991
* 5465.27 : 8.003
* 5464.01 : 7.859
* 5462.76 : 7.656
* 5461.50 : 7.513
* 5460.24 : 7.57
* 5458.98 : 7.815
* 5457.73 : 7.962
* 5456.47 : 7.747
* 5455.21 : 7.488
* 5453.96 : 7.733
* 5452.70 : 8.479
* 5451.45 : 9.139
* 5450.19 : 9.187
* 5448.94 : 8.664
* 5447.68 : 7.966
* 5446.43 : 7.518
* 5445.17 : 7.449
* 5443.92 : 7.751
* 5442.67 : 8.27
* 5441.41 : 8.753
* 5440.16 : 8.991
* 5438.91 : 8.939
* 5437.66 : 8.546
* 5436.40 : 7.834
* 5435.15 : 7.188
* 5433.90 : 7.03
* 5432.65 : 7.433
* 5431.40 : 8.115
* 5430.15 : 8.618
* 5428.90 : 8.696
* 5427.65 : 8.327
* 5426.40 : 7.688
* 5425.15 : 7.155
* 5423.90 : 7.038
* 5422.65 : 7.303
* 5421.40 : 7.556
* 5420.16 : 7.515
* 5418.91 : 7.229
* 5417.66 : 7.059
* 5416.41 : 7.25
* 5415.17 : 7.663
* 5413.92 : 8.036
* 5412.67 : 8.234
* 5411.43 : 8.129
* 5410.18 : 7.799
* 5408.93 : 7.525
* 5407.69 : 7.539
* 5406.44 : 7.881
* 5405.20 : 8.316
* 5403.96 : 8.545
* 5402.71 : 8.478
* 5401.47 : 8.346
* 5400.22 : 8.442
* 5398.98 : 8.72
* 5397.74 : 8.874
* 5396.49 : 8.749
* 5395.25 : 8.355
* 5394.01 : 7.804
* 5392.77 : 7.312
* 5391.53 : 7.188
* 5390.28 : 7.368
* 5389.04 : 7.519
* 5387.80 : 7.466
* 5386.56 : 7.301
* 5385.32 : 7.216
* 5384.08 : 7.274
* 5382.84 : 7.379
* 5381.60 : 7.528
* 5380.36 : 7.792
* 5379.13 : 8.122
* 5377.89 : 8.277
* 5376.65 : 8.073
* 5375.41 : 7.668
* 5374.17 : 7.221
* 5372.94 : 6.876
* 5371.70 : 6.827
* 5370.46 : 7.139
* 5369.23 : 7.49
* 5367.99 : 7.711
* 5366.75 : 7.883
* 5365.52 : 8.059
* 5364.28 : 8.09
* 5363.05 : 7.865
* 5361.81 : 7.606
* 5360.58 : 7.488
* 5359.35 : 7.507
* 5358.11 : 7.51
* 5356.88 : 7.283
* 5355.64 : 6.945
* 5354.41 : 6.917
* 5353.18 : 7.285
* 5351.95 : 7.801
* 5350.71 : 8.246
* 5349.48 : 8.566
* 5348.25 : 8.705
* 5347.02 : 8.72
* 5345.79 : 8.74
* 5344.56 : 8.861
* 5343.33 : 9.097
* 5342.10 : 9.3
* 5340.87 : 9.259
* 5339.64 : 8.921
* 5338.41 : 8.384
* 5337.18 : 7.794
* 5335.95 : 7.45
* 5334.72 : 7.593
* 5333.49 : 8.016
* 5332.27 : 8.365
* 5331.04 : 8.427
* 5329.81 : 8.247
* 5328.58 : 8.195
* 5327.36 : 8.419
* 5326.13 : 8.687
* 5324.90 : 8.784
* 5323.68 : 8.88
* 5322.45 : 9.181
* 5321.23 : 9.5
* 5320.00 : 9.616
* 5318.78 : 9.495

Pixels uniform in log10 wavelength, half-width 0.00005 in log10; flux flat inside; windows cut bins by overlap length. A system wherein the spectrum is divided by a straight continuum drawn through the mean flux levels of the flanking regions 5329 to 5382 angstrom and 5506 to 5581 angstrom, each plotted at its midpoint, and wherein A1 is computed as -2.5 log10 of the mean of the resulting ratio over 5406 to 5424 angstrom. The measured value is 0.05 mag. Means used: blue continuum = 7.95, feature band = 7.59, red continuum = 7.92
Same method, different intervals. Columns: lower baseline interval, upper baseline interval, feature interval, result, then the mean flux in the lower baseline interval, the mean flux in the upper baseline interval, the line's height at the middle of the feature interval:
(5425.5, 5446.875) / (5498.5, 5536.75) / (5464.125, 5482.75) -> 0.019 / 8.06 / 7.65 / 7.87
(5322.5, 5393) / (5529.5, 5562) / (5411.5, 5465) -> 0.029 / 7.92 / 8.4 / 8.12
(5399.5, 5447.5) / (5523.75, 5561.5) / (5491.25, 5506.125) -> 0.126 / 7.9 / 8.4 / 8.21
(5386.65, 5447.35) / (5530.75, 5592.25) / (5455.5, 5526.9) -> 0.056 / 7.9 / 8.04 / 7.97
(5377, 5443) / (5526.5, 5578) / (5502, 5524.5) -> 0.107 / 7.88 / 8.15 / 8.08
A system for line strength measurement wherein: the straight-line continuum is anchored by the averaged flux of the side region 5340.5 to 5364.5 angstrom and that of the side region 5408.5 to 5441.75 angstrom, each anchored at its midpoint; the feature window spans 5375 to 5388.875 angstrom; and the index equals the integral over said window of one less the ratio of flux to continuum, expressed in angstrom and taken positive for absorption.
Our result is 0.6 angstrom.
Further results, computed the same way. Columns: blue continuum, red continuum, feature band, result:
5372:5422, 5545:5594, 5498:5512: 1.1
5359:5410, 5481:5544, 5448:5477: -1.1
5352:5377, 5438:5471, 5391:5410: -1.1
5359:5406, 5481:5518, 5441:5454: -1.2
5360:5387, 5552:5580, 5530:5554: -0.2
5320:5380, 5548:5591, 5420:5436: 0.8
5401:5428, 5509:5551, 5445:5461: -0.6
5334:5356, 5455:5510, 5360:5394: 2.4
